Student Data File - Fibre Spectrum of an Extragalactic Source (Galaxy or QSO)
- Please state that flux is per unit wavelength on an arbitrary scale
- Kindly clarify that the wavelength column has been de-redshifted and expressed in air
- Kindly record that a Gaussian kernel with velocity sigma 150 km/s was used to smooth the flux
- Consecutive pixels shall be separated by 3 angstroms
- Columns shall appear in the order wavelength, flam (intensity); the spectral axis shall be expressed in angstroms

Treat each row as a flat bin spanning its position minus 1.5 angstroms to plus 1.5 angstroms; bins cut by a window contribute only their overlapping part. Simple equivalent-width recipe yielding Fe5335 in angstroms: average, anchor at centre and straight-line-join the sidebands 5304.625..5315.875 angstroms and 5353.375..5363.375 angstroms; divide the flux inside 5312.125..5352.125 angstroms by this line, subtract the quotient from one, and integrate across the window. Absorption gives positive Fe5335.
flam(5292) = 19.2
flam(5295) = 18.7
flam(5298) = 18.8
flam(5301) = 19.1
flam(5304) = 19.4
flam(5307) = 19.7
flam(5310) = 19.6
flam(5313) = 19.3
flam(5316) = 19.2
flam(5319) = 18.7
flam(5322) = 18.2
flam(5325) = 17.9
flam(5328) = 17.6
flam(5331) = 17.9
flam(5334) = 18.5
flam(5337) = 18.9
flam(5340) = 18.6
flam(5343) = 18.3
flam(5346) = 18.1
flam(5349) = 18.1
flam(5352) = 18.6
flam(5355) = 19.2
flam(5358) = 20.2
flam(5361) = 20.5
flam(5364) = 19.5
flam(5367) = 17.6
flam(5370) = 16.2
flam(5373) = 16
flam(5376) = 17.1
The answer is 2.6 angstroms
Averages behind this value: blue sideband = 19.5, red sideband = 19.9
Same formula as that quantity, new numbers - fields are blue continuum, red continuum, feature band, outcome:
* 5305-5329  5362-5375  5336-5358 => -0.78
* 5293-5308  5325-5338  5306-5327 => -0.29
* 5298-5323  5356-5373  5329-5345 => 0.39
